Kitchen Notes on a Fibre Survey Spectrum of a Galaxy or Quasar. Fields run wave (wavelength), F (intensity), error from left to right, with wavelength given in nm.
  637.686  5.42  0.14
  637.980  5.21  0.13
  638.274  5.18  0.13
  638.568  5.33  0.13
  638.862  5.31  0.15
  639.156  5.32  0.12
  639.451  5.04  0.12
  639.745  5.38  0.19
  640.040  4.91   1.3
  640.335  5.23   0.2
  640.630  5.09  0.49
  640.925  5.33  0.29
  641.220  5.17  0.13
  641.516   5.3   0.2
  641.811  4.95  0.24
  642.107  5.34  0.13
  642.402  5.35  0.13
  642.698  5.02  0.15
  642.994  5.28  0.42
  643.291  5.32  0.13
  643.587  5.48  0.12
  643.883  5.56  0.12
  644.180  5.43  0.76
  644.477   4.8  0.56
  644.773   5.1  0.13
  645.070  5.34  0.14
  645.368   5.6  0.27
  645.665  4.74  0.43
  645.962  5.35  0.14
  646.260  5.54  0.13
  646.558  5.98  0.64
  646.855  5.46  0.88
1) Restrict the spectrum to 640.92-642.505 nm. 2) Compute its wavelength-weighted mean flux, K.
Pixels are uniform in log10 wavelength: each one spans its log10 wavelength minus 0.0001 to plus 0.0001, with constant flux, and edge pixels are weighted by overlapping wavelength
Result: 5.23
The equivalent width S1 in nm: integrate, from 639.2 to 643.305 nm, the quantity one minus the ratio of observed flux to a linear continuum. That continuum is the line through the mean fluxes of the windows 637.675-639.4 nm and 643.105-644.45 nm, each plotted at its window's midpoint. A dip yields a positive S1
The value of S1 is 0.104 nm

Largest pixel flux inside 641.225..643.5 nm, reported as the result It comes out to 5.35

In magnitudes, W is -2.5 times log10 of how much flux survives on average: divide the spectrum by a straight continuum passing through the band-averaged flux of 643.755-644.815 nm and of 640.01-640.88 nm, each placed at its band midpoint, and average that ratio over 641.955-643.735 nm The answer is -0.02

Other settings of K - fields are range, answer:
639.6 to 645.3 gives 5.24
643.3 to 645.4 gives 5.31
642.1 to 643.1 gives 5.24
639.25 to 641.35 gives 5.17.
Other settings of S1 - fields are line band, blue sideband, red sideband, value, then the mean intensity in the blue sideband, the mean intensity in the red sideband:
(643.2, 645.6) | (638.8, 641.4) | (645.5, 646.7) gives 0.015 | 5.19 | 5.4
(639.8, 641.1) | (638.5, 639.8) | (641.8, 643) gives 0.021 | 5.27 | 5.21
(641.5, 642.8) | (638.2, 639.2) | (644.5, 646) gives 0.012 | 5.29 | 5.18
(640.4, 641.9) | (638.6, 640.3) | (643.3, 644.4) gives 0.031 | 5.2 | 5.42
